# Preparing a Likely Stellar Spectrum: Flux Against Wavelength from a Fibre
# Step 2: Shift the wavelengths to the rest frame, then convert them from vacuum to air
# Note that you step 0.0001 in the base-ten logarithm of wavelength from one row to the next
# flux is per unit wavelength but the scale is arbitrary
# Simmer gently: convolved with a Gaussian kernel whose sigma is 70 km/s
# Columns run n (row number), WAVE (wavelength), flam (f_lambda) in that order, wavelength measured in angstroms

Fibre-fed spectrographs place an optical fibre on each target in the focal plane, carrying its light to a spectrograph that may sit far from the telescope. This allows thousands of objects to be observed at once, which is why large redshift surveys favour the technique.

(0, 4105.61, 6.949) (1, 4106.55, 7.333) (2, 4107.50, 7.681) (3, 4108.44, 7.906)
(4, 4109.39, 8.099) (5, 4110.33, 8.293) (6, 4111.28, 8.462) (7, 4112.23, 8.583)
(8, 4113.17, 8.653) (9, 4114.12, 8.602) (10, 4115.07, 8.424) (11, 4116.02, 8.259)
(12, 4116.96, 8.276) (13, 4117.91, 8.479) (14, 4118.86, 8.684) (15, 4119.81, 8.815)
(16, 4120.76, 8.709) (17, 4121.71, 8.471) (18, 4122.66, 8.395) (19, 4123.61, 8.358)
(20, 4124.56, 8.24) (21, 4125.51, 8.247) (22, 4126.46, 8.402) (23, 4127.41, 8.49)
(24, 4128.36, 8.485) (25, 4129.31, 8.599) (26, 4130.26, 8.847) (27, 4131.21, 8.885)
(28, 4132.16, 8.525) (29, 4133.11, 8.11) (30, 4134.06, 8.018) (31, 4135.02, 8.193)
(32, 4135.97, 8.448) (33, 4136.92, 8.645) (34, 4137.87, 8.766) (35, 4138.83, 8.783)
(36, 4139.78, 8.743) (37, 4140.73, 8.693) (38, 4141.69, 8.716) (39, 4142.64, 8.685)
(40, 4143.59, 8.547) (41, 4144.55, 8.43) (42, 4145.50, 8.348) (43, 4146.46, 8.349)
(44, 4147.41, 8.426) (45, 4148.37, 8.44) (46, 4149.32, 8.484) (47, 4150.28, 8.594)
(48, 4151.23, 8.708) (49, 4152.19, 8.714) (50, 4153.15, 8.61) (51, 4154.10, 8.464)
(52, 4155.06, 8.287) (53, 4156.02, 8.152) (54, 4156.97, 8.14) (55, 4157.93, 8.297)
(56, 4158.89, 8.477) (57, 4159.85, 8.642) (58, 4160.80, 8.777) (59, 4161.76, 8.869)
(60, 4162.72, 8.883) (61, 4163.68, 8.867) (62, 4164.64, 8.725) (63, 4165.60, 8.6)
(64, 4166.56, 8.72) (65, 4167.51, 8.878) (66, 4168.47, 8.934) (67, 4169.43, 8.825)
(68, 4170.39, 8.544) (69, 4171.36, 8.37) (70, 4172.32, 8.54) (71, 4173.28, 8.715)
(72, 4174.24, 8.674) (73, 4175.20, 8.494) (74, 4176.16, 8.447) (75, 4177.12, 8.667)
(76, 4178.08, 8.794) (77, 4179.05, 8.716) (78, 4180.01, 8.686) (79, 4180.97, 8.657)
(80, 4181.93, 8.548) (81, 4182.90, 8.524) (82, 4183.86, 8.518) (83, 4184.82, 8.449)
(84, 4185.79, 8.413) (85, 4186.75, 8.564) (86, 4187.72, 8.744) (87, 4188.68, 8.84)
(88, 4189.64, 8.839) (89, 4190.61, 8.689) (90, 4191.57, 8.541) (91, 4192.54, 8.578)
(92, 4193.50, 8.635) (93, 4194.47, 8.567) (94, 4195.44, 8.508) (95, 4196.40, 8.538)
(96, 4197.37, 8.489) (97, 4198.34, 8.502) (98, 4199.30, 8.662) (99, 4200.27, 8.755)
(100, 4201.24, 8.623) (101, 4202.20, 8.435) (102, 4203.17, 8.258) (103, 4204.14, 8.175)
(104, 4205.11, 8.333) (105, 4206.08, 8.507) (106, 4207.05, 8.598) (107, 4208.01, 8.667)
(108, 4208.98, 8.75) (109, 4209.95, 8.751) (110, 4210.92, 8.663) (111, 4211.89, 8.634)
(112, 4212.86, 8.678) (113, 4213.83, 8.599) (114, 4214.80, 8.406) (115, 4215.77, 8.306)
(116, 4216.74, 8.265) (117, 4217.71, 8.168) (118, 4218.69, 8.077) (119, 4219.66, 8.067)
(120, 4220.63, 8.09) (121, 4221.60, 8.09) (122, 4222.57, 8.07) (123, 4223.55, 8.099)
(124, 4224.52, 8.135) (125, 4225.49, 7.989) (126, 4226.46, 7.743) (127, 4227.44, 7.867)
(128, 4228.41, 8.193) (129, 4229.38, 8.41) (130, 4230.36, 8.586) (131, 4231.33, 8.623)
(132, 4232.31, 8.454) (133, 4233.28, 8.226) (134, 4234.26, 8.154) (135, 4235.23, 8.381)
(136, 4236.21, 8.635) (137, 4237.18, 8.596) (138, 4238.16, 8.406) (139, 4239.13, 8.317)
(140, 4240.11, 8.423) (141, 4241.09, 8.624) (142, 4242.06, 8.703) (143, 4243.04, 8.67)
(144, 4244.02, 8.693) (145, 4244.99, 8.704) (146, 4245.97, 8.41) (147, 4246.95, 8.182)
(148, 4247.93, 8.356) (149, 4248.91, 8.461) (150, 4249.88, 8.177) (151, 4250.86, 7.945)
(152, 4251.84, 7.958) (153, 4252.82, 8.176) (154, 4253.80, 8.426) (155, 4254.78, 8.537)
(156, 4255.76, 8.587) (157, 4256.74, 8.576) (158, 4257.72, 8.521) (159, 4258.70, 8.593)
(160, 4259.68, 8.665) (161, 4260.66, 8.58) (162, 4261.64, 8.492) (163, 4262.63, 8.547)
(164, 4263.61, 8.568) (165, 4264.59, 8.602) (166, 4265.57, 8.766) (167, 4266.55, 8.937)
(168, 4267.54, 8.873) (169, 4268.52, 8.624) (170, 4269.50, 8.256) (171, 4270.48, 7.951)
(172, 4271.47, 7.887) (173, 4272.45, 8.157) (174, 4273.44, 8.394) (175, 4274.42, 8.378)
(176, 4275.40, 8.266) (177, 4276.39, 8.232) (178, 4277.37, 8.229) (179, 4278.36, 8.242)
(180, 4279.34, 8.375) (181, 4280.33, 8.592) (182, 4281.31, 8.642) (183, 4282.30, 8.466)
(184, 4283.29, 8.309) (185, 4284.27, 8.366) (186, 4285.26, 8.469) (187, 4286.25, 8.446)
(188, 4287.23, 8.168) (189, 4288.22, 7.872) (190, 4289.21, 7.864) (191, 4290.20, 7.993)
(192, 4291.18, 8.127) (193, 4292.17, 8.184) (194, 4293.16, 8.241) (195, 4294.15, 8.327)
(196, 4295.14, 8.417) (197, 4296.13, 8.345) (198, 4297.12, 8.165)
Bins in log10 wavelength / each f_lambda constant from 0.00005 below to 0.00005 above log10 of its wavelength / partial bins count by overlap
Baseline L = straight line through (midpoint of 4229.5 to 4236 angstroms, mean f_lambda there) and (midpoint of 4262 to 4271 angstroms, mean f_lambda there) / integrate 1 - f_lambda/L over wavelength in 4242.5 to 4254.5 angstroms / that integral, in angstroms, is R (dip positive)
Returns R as 0.2 angstroms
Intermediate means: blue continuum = 8.4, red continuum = 8.56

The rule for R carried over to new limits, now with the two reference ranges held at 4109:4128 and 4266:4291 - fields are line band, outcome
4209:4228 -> 0.2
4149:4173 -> -0.5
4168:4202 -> -0.9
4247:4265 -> -0.2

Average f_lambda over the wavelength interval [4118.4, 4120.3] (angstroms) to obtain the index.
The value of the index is 8.74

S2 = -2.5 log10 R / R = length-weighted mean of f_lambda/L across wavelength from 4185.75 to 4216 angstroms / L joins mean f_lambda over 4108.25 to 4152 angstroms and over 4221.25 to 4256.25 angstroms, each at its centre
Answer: -0.024 mag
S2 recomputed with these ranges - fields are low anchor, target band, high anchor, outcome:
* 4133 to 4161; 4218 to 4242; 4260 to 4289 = 0.02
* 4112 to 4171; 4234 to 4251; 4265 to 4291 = -0.01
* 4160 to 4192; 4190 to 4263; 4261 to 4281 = 0.02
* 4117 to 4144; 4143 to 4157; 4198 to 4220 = 0.01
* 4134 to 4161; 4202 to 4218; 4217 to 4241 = -0.02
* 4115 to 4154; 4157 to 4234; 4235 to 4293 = -0.01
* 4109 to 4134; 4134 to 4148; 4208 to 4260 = -0.01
